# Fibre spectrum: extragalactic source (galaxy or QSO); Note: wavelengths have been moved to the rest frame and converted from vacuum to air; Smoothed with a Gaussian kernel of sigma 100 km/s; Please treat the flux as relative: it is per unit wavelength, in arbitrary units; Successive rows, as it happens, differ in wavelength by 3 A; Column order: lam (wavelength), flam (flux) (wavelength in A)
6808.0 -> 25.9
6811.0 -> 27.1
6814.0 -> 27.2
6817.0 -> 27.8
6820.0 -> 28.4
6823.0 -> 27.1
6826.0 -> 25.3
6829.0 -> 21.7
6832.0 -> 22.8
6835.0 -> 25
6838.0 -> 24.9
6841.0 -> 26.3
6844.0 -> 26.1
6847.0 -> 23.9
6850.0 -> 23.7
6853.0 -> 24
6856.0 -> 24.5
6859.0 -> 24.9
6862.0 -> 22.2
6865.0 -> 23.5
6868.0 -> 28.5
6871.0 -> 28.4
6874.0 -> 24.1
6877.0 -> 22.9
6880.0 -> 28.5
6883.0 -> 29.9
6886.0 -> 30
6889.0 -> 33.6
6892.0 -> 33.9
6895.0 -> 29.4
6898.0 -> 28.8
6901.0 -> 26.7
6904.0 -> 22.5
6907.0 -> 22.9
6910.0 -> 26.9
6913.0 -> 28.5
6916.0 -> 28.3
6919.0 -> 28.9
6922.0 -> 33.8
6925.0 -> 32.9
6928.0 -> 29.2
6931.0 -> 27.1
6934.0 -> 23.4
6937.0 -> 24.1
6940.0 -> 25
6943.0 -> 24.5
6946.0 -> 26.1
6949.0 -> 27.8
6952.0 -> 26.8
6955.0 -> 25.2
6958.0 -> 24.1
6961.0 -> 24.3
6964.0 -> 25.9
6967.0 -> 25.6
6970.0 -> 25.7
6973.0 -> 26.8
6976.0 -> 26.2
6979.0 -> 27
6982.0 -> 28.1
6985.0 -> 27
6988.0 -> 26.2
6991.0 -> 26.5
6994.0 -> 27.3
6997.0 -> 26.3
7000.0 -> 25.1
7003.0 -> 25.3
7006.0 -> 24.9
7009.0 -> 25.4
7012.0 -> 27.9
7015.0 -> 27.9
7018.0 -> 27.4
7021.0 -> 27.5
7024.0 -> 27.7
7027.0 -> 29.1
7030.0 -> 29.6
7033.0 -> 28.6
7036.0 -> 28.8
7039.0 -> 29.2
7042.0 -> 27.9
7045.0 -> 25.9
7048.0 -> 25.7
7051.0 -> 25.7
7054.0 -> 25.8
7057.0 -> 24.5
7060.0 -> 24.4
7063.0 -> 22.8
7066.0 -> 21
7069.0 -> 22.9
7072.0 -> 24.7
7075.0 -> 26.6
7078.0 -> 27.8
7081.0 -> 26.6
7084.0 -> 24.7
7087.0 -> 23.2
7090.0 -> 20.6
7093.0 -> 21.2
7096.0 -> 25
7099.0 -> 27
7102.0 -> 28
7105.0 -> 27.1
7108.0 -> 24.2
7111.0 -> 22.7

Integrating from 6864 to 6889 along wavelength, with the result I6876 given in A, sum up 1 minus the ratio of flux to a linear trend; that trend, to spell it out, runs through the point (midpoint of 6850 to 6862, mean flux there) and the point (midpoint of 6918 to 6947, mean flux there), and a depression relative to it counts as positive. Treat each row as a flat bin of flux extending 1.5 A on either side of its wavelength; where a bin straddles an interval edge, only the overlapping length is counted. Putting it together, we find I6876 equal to -2.4 A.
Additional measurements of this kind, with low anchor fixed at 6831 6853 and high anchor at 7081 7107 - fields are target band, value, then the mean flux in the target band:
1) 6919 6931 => -3.06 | 31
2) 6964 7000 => -2.66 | 26.5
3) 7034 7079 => -1.62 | 25.6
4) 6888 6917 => -3.97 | 28.1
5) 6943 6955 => -0.83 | 26.4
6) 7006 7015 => -0.68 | 26.6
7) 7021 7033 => -1.90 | 28.6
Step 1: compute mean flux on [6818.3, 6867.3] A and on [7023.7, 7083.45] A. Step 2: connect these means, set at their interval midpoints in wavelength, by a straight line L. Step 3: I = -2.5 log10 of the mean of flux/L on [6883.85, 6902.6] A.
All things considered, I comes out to -0.21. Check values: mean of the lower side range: 24.7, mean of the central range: 30.3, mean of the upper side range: 26.2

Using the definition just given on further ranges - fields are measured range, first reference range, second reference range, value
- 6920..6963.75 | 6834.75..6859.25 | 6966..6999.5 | -0.03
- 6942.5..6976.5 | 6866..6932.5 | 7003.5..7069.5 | 0.07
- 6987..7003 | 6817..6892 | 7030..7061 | 0.02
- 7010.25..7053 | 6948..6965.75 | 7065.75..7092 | -0.12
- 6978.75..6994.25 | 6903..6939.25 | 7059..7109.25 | -0.03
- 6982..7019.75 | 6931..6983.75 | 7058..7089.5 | -0.05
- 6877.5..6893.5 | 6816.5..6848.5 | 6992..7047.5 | -0.18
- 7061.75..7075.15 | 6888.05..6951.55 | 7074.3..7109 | 0.10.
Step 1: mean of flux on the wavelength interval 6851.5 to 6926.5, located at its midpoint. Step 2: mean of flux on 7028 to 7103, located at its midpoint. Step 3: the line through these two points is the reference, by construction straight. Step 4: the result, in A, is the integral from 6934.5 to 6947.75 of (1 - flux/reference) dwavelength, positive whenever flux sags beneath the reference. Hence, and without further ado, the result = 1.0 A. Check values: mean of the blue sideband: 27.5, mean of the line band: 24.9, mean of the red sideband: 25.5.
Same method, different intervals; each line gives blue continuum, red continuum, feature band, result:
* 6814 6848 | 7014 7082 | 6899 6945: -1.97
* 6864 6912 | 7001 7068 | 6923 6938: -0.22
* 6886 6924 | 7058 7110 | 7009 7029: -1.29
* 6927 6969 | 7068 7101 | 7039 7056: -1.03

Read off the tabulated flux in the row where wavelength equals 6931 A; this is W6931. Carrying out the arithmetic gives 27.1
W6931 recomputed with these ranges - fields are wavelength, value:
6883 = 29.9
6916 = 28.3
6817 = 27.8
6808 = 25.9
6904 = 22.5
